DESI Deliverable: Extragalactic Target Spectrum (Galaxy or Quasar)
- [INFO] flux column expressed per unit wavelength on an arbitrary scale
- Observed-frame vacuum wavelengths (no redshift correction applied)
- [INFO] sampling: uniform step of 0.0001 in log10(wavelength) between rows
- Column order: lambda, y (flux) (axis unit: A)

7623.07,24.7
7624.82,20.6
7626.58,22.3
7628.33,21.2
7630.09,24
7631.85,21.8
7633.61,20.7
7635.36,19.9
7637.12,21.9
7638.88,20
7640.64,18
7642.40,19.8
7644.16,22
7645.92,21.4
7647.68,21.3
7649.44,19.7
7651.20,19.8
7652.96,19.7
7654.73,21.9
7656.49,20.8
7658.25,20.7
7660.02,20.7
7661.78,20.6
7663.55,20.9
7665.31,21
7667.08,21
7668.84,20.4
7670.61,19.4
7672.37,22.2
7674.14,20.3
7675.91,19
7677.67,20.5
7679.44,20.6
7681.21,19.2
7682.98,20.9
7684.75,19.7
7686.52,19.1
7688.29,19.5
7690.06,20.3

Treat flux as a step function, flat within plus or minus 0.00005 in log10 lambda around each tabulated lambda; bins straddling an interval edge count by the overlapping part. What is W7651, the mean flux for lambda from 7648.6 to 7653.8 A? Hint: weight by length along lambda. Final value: 19.7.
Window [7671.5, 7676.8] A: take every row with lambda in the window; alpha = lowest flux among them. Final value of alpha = 19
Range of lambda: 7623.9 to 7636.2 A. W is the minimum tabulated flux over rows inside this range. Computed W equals 19.9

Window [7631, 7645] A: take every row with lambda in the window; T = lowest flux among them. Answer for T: 18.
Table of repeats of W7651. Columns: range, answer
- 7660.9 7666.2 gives 20.8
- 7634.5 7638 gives 20.9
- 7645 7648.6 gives 21.4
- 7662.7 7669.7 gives 20.8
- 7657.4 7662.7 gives 20.6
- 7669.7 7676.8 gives 20.2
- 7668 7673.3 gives 20.7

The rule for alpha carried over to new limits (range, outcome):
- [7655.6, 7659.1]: 20.7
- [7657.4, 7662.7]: 20.6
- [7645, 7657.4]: 19.7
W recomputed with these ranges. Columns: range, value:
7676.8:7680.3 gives 20.5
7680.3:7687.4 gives 19.1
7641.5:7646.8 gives 19.8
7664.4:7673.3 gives 19.4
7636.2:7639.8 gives 20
